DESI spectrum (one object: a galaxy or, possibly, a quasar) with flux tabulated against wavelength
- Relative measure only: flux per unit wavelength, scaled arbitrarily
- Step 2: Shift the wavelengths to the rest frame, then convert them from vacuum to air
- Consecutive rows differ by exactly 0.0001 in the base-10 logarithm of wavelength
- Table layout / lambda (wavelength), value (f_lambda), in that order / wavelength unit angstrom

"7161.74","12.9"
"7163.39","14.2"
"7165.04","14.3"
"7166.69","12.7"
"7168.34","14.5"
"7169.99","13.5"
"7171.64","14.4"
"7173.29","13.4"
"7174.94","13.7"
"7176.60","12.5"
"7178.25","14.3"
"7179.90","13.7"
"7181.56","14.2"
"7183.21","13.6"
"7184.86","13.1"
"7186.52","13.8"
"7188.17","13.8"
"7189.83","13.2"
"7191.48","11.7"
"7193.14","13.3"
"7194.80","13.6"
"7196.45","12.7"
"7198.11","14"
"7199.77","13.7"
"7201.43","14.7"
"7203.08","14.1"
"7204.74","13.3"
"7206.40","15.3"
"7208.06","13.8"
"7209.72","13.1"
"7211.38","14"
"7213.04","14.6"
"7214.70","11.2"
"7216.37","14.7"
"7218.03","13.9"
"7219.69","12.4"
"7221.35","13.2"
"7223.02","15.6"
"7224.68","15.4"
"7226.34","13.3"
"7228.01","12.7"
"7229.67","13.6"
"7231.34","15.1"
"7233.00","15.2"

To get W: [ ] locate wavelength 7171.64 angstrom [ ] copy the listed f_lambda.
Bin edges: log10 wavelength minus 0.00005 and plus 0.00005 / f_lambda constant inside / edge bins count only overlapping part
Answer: 14.4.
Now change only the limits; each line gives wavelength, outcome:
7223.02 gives 15.6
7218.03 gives 13.9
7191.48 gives 11.7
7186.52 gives 13.8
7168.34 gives 14.5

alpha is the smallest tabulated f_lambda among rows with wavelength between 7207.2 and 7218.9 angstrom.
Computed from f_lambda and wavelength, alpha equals 11.2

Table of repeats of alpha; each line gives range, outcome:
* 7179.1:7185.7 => 13.1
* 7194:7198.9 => 12.7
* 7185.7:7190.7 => 13.2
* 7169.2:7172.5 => 13.5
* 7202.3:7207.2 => 13.3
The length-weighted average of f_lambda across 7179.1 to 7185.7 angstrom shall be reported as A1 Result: 13.6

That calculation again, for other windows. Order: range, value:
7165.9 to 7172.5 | 13.8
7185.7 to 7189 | 13.8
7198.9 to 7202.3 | 14.2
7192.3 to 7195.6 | 13.4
